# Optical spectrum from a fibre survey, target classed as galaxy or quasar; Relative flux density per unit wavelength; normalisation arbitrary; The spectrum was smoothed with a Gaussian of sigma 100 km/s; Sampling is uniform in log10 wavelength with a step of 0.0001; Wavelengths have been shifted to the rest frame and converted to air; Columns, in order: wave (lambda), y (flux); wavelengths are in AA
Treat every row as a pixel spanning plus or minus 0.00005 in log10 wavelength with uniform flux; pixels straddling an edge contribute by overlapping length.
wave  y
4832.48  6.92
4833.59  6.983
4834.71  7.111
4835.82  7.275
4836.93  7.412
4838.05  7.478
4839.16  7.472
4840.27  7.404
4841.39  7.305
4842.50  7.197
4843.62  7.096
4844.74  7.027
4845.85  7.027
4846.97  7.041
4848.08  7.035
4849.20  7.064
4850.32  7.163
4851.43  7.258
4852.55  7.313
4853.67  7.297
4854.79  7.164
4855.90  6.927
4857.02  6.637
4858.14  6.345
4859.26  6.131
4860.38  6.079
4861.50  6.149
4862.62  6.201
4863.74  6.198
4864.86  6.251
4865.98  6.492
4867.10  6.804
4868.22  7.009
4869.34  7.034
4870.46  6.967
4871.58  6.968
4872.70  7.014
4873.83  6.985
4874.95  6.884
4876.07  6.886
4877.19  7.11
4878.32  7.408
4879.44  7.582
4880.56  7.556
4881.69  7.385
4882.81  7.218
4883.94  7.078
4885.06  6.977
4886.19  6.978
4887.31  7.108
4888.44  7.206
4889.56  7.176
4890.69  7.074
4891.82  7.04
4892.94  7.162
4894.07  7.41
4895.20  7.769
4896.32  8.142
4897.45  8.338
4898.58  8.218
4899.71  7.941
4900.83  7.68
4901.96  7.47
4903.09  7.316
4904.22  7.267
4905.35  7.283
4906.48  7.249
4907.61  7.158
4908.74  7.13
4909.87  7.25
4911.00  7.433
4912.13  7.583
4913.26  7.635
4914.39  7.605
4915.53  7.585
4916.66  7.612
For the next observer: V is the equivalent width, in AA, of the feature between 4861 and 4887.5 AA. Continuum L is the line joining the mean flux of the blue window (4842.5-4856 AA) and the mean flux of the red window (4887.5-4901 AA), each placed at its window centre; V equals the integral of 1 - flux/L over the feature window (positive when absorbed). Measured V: 1.6 AA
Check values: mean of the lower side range 7.13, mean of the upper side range 7.58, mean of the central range 6.93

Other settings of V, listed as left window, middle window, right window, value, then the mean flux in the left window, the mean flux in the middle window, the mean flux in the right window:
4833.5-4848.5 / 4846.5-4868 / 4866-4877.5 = 1.1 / 7.21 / 6.72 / 6.95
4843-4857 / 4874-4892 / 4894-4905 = 0.9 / 7.1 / 7.16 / 7.76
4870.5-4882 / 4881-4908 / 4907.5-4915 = -0.4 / 7.16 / 7.4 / 7.41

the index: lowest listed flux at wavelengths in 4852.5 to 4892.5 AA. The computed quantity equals 6.079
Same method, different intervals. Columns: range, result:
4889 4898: 7.04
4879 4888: 6.977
